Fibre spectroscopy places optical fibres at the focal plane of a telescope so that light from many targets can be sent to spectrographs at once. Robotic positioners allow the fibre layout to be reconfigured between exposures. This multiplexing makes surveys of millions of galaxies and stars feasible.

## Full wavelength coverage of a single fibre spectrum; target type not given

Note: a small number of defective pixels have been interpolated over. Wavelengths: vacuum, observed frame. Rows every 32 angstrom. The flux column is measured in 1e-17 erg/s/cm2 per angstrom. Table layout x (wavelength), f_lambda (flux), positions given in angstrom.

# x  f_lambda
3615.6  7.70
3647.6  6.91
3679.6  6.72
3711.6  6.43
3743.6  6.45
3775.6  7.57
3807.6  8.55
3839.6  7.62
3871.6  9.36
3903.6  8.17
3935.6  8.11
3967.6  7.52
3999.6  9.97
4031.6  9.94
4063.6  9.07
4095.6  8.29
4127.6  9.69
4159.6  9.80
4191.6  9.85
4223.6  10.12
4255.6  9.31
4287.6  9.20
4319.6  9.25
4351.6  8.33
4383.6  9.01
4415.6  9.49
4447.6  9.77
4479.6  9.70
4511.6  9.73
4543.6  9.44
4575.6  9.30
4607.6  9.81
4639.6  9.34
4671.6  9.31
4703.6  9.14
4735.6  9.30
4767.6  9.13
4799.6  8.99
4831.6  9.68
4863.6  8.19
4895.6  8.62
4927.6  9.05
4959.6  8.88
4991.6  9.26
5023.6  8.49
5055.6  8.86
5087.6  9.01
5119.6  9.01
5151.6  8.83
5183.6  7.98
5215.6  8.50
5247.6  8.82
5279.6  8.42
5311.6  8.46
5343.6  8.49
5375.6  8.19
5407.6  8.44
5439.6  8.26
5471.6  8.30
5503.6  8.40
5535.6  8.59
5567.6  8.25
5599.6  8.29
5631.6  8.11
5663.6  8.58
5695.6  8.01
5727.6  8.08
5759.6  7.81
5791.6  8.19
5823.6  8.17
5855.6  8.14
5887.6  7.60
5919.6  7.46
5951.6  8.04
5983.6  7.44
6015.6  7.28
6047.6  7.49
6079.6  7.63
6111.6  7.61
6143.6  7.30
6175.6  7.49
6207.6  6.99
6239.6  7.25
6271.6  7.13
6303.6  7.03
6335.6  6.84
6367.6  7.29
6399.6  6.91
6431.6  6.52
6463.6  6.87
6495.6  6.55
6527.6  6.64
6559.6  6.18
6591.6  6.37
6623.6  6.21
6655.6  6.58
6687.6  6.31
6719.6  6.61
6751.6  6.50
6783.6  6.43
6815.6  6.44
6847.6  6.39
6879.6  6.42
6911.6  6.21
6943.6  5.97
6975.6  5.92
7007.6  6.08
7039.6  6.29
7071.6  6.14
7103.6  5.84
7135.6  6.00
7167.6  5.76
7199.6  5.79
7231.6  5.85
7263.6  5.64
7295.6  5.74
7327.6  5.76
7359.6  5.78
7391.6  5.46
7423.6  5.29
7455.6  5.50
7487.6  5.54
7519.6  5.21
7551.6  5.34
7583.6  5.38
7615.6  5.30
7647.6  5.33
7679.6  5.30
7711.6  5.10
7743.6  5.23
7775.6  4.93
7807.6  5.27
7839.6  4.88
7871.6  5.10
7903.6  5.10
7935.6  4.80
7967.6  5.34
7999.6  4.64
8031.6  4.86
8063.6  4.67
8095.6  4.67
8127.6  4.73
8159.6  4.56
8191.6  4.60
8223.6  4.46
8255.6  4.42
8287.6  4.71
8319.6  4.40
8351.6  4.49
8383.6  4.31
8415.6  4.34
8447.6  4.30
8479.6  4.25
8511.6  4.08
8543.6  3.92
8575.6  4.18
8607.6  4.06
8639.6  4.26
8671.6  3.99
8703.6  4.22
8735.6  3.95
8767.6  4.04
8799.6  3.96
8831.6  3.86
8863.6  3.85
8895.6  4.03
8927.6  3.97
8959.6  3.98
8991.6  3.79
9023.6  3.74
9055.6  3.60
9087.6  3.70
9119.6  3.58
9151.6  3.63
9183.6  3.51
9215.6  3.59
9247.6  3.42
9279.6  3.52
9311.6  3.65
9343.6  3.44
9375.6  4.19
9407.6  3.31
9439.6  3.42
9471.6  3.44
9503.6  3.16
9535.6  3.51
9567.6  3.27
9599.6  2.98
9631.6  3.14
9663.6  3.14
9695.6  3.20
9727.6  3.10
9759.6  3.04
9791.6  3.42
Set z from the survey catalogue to 0.000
